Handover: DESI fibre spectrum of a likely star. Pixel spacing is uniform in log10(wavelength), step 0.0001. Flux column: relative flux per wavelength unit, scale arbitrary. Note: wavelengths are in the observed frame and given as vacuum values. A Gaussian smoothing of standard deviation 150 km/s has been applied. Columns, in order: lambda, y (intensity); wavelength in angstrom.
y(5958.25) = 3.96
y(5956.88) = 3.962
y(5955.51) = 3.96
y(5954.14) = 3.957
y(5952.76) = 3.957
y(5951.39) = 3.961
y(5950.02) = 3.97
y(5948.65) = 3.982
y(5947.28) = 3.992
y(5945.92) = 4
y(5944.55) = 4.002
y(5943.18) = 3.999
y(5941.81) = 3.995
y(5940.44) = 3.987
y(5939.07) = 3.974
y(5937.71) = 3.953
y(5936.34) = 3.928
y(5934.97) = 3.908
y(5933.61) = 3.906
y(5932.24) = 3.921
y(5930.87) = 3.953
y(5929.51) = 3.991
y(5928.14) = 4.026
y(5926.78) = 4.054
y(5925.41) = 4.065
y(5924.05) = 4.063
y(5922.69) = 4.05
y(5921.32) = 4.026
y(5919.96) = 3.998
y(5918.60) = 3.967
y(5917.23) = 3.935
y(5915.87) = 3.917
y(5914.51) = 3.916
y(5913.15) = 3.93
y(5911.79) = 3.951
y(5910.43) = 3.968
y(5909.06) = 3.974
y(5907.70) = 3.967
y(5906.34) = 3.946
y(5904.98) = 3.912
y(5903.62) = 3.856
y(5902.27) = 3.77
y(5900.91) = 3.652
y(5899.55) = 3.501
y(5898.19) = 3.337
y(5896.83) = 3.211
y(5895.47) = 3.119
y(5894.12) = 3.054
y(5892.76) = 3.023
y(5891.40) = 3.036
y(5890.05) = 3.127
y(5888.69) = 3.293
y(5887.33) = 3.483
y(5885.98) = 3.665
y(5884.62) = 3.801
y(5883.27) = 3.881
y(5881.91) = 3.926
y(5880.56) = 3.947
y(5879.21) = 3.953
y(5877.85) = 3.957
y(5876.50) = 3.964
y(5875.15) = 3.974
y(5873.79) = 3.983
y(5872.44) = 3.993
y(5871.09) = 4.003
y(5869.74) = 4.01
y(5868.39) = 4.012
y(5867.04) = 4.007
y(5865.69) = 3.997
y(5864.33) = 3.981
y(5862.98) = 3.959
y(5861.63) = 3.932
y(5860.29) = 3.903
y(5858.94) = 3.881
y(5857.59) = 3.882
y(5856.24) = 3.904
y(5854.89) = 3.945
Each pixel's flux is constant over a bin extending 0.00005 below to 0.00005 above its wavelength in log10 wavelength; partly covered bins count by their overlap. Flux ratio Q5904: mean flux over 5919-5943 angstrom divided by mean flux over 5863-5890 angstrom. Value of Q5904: 1.03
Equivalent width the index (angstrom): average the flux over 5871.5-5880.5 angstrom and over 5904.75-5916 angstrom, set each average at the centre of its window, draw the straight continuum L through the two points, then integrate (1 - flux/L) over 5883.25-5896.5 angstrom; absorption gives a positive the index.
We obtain 2.1 angstrom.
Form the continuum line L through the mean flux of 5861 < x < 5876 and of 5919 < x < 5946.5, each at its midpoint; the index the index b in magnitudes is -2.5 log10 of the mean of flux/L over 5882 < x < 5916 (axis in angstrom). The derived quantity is 0.107 mag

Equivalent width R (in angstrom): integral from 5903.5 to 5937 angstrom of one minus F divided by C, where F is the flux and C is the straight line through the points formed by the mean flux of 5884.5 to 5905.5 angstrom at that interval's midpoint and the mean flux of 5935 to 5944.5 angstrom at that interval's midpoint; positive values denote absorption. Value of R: -2.2 angstrom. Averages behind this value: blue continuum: 3.41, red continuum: 3.97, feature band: 3.97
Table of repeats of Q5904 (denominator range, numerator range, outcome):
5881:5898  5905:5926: 1.17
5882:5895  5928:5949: 1.17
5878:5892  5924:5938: 1.10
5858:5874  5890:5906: 0.86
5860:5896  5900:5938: 1.05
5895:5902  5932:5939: 1.16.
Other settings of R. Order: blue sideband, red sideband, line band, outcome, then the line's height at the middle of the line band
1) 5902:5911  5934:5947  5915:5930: -0.2 angstrom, 3.94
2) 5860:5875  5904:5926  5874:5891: 1.0 angstrom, 3.98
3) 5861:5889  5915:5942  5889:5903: 2.3 angstrom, 3.93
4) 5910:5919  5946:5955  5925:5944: -0.1 angstrom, 3.96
